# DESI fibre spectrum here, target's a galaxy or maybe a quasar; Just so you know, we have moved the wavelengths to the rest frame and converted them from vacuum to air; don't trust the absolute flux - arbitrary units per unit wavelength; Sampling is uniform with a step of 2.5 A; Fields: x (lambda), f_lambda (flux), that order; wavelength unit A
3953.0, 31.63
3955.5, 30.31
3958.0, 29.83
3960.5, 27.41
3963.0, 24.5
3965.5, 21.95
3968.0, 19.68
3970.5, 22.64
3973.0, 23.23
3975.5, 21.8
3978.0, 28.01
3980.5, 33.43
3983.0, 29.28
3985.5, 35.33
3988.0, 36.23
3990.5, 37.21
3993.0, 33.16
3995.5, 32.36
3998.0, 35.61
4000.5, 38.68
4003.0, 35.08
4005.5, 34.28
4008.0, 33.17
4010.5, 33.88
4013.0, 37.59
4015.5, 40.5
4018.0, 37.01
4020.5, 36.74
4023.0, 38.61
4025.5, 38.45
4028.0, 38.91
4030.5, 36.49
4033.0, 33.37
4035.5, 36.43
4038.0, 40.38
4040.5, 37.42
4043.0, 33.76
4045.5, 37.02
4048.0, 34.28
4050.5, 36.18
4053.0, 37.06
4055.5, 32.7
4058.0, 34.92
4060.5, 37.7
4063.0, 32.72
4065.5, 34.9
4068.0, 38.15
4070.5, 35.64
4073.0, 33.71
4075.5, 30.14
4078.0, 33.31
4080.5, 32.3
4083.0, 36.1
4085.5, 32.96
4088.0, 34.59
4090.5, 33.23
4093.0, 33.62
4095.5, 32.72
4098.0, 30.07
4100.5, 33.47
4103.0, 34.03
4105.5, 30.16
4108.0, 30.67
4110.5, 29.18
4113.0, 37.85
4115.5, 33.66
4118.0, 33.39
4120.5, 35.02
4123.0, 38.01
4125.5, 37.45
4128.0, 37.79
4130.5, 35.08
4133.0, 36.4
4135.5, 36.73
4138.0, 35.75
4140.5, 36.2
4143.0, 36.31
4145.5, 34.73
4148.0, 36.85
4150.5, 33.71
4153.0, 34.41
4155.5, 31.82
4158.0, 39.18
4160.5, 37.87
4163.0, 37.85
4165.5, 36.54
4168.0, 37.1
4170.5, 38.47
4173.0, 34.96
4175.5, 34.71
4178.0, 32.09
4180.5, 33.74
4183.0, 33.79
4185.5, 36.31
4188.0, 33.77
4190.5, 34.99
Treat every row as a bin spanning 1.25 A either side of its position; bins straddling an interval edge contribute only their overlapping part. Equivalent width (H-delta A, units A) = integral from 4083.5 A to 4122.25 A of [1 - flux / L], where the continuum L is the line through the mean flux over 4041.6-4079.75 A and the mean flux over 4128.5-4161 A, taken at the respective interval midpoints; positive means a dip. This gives 2.4 A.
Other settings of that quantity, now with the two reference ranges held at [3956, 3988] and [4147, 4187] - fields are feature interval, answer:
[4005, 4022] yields -4.5 A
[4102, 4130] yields -0.8 A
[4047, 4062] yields -2.4 A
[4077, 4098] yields -0.9 A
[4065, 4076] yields -1.2 A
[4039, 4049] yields -1.9 A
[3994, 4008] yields -3.4 A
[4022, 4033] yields -3.1 A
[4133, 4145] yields -0.6 A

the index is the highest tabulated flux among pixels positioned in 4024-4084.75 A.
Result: 40.38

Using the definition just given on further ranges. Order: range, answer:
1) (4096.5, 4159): 39.18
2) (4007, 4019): 40.5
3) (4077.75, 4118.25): 37.85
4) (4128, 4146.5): 37.79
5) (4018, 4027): 38.61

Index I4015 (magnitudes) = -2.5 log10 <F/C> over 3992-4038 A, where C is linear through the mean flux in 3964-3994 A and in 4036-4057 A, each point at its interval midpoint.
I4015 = -0.119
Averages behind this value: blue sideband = 28.4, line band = 36.3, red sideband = 36.1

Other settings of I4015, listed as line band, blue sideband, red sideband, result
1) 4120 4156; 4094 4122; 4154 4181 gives -0.05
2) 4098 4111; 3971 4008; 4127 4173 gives 0.12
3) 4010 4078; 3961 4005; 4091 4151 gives -0.13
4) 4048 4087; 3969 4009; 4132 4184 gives -0.03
